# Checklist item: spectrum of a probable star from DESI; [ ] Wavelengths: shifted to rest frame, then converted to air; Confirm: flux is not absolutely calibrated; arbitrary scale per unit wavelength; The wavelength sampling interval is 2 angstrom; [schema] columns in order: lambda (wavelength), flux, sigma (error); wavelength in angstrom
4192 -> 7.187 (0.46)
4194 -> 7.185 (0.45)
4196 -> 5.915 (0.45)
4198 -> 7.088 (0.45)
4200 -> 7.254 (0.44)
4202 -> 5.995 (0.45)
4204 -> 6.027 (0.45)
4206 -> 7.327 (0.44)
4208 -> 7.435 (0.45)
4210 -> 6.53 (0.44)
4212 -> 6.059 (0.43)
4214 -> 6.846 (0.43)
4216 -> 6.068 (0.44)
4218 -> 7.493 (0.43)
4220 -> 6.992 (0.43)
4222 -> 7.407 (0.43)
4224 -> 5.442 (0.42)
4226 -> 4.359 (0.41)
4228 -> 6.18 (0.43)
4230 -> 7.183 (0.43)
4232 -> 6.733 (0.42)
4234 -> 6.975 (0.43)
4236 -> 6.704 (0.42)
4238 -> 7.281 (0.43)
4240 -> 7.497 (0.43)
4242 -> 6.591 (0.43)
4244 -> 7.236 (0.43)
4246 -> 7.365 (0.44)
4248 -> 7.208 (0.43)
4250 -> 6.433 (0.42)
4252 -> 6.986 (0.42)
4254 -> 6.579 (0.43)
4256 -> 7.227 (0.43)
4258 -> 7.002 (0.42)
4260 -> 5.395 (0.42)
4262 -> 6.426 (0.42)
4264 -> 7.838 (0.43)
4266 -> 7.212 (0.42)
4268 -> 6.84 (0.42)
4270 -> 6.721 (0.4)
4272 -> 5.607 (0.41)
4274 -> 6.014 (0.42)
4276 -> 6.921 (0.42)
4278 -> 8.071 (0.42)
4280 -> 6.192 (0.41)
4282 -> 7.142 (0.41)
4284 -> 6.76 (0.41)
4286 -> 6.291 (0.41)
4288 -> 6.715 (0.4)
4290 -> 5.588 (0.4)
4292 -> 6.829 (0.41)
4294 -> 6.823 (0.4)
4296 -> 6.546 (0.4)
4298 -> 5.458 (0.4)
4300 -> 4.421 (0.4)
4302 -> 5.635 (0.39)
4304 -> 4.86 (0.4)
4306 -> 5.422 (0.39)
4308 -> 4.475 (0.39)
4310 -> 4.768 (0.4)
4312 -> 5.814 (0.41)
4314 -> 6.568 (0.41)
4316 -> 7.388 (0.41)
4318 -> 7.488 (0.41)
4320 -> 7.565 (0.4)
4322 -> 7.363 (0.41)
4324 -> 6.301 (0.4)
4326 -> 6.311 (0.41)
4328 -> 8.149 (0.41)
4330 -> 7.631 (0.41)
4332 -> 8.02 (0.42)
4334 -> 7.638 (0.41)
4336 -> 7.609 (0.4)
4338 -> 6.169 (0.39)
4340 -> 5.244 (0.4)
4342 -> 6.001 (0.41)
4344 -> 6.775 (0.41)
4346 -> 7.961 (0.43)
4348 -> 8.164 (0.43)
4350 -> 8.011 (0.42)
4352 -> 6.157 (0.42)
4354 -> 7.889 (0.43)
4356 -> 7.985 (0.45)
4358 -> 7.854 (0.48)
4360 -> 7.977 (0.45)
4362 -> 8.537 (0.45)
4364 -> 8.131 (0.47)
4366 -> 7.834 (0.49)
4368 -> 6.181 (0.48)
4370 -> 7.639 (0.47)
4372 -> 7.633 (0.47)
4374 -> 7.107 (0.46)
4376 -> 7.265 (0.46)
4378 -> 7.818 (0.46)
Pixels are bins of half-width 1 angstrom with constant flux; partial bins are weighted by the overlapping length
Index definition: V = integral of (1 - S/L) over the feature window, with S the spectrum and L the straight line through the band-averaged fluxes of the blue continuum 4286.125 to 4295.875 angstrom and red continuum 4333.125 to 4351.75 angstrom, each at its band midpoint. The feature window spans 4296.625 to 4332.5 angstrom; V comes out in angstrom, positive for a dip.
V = 2.4 angstrom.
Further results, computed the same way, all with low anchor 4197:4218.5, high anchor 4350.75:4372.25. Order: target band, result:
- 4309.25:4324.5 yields 1.4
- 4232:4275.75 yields 1.1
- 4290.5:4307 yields 3.4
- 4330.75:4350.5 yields 0.9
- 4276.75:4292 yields 1.0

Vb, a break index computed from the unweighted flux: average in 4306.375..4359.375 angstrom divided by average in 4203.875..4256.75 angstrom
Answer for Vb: 1.0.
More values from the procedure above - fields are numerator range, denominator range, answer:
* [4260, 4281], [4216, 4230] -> 1.06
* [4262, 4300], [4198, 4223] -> 0.97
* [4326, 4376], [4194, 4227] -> 1.13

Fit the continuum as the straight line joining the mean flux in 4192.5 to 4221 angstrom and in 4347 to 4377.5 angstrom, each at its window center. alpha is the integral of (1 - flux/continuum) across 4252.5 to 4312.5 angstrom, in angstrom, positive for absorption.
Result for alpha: 7.52 angstrom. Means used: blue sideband 6.74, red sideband 7.63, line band 6.26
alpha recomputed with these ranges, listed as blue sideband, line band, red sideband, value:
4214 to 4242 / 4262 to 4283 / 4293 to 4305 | -2.9 angstrom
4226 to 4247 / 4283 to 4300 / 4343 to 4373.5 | 2.2 angstrom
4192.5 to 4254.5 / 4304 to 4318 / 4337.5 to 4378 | 2.6 angstrom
